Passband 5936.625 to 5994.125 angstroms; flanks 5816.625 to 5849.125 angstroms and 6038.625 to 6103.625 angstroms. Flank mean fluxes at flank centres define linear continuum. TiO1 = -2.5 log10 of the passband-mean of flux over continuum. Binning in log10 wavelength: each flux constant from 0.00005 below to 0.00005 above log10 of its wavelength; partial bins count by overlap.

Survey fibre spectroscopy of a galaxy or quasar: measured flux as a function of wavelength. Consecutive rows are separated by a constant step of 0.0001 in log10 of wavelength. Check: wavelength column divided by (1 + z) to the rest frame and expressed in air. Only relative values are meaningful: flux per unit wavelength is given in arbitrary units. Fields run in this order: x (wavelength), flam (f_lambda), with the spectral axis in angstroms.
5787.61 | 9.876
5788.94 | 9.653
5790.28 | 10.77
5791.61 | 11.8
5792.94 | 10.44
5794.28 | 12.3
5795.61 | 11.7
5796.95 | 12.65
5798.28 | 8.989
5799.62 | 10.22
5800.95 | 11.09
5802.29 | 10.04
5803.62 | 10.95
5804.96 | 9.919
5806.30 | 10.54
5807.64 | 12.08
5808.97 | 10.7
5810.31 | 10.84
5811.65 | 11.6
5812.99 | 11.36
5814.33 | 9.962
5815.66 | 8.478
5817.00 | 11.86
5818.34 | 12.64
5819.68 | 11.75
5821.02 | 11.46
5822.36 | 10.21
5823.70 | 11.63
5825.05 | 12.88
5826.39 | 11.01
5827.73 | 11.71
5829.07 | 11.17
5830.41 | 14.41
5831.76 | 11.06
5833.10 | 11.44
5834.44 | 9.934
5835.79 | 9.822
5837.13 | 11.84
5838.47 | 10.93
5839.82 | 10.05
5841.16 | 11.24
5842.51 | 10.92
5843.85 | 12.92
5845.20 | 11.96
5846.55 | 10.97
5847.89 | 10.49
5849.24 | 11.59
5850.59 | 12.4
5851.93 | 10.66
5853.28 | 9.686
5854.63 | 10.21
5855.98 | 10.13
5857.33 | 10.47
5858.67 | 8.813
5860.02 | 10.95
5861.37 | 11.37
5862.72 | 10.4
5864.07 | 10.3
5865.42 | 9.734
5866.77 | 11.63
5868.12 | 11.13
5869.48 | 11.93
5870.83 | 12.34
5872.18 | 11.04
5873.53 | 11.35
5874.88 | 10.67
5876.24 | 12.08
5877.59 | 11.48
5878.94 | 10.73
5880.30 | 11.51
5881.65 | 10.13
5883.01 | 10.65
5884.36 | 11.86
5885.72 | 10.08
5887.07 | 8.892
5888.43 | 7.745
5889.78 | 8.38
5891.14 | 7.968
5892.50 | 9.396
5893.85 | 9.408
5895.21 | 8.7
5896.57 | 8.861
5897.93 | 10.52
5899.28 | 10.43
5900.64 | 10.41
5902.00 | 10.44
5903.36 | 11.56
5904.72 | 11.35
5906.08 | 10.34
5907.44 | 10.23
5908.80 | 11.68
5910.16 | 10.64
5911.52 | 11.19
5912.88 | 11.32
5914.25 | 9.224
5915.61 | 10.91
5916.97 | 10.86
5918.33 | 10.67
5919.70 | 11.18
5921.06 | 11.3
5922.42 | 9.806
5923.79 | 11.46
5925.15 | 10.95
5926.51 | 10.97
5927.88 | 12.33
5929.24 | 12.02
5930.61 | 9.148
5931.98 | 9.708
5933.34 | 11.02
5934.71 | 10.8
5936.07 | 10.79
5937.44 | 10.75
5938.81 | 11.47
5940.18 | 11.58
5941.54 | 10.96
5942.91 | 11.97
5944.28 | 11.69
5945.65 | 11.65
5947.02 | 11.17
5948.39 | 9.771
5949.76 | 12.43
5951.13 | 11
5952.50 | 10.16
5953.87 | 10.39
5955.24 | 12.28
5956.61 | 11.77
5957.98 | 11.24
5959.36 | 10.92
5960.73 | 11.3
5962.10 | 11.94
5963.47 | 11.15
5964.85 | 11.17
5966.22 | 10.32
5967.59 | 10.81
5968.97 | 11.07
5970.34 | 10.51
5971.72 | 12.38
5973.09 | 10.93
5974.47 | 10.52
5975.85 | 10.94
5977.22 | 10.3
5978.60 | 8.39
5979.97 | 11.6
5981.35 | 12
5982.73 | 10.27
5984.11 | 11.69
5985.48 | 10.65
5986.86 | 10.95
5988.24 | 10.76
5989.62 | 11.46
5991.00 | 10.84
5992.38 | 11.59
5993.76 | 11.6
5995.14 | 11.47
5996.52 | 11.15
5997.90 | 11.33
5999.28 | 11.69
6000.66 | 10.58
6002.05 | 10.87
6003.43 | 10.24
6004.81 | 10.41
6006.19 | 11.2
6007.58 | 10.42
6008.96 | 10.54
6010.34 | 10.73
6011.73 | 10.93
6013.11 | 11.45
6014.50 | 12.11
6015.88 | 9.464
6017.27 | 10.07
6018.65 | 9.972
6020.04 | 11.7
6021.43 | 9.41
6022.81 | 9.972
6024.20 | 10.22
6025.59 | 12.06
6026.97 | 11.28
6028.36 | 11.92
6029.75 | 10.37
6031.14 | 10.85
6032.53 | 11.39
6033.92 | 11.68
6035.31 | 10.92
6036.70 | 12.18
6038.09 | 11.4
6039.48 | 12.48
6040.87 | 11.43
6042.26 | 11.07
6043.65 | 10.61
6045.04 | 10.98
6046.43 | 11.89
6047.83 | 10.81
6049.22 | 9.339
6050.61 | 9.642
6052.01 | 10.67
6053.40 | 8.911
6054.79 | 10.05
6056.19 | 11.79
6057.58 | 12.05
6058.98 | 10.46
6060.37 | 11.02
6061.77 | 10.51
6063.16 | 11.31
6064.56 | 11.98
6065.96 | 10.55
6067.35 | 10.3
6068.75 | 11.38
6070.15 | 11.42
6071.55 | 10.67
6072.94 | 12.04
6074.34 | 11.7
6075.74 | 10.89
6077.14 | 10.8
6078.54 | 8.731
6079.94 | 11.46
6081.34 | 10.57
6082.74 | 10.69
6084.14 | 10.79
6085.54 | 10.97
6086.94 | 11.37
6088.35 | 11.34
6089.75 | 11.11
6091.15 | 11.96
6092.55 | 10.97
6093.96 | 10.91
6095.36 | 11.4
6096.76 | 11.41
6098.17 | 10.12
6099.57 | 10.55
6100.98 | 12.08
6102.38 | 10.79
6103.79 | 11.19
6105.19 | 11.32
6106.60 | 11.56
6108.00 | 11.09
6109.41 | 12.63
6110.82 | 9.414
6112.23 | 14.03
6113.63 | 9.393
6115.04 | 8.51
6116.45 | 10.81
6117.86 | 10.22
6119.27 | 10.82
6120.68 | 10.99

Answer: 0.01 mag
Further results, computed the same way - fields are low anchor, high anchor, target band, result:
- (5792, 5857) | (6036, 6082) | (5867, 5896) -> 0.07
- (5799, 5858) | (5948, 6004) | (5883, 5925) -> 0.08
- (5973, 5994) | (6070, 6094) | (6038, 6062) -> 0.01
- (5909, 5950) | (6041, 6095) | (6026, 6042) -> -0.05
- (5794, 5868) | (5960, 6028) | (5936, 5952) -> -0.03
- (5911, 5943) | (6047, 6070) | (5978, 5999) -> -0.03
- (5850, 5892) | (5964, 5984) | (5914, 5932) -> -0.01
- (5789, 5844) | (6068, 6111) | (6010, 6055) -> 0.02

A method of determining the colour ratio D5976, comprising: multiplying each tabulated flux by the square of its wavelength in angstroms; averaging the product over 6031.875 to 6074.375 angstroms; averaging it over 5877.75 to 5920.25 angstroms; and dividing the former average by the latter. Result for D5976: 1.13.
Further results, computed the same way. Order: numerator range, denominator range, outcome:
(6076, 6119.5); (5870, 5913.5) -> 1.12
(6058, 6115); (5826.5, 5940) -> 1.10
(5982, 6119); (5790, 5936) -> 1.08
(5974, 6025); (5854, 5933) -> 1.06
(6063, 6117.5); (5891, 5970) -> 1.07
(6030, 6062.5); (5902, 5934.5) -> 1.05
